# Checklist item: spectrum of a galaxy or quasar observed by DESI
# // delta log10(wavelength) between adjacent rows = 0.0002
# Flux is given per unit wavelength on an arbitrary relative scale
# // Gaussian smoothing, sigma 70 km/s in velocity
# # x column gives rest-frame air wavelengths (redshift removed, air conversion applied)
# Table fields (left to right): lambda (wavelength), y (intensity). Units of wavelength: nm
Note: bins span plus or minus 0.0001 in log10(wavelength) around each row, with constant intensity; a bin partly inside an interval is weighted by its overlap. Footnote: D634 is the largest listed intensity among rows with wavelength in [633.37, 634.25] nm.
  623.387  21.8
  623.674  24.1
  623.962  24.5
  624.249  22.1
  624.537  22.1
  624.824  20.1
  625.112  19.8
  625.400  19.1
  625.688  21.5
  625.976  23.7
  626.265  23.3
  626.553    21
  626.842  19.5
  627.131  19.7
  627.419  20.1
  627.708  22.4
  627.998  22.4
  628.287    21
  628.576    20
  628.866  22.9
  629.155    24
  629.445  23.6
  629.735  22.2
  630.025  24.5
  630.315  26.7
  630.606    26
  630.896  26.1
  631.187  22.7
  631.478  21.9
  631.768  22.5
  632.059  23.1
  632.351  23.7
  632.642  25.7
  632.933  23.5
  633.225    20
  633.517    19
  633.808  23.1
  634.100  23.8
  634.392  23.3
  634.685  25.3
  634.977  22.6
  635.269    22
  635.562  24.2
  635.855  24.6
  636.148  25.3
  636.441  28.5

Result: 23.8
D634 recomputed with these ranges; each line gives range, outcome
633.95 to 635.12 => 25.3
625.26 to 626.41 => 23.7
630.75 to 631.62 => 26.1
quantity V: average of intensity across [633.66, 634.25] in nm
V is 23.5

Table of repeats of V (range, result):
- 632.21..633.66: 22.4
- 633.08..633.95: 20.7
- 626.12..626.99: 21.2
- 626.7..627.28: 19.6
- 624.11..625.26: 21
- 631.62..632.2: 22.8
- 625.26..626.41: 21.9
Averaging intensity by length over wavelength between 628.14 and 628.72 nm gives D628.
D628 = 20.5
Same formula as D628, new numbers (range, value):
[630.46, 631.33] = 24.9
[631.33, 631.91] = 22.2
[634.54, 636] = 23.7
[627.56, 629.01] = 21.7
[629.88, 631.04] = 25.8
